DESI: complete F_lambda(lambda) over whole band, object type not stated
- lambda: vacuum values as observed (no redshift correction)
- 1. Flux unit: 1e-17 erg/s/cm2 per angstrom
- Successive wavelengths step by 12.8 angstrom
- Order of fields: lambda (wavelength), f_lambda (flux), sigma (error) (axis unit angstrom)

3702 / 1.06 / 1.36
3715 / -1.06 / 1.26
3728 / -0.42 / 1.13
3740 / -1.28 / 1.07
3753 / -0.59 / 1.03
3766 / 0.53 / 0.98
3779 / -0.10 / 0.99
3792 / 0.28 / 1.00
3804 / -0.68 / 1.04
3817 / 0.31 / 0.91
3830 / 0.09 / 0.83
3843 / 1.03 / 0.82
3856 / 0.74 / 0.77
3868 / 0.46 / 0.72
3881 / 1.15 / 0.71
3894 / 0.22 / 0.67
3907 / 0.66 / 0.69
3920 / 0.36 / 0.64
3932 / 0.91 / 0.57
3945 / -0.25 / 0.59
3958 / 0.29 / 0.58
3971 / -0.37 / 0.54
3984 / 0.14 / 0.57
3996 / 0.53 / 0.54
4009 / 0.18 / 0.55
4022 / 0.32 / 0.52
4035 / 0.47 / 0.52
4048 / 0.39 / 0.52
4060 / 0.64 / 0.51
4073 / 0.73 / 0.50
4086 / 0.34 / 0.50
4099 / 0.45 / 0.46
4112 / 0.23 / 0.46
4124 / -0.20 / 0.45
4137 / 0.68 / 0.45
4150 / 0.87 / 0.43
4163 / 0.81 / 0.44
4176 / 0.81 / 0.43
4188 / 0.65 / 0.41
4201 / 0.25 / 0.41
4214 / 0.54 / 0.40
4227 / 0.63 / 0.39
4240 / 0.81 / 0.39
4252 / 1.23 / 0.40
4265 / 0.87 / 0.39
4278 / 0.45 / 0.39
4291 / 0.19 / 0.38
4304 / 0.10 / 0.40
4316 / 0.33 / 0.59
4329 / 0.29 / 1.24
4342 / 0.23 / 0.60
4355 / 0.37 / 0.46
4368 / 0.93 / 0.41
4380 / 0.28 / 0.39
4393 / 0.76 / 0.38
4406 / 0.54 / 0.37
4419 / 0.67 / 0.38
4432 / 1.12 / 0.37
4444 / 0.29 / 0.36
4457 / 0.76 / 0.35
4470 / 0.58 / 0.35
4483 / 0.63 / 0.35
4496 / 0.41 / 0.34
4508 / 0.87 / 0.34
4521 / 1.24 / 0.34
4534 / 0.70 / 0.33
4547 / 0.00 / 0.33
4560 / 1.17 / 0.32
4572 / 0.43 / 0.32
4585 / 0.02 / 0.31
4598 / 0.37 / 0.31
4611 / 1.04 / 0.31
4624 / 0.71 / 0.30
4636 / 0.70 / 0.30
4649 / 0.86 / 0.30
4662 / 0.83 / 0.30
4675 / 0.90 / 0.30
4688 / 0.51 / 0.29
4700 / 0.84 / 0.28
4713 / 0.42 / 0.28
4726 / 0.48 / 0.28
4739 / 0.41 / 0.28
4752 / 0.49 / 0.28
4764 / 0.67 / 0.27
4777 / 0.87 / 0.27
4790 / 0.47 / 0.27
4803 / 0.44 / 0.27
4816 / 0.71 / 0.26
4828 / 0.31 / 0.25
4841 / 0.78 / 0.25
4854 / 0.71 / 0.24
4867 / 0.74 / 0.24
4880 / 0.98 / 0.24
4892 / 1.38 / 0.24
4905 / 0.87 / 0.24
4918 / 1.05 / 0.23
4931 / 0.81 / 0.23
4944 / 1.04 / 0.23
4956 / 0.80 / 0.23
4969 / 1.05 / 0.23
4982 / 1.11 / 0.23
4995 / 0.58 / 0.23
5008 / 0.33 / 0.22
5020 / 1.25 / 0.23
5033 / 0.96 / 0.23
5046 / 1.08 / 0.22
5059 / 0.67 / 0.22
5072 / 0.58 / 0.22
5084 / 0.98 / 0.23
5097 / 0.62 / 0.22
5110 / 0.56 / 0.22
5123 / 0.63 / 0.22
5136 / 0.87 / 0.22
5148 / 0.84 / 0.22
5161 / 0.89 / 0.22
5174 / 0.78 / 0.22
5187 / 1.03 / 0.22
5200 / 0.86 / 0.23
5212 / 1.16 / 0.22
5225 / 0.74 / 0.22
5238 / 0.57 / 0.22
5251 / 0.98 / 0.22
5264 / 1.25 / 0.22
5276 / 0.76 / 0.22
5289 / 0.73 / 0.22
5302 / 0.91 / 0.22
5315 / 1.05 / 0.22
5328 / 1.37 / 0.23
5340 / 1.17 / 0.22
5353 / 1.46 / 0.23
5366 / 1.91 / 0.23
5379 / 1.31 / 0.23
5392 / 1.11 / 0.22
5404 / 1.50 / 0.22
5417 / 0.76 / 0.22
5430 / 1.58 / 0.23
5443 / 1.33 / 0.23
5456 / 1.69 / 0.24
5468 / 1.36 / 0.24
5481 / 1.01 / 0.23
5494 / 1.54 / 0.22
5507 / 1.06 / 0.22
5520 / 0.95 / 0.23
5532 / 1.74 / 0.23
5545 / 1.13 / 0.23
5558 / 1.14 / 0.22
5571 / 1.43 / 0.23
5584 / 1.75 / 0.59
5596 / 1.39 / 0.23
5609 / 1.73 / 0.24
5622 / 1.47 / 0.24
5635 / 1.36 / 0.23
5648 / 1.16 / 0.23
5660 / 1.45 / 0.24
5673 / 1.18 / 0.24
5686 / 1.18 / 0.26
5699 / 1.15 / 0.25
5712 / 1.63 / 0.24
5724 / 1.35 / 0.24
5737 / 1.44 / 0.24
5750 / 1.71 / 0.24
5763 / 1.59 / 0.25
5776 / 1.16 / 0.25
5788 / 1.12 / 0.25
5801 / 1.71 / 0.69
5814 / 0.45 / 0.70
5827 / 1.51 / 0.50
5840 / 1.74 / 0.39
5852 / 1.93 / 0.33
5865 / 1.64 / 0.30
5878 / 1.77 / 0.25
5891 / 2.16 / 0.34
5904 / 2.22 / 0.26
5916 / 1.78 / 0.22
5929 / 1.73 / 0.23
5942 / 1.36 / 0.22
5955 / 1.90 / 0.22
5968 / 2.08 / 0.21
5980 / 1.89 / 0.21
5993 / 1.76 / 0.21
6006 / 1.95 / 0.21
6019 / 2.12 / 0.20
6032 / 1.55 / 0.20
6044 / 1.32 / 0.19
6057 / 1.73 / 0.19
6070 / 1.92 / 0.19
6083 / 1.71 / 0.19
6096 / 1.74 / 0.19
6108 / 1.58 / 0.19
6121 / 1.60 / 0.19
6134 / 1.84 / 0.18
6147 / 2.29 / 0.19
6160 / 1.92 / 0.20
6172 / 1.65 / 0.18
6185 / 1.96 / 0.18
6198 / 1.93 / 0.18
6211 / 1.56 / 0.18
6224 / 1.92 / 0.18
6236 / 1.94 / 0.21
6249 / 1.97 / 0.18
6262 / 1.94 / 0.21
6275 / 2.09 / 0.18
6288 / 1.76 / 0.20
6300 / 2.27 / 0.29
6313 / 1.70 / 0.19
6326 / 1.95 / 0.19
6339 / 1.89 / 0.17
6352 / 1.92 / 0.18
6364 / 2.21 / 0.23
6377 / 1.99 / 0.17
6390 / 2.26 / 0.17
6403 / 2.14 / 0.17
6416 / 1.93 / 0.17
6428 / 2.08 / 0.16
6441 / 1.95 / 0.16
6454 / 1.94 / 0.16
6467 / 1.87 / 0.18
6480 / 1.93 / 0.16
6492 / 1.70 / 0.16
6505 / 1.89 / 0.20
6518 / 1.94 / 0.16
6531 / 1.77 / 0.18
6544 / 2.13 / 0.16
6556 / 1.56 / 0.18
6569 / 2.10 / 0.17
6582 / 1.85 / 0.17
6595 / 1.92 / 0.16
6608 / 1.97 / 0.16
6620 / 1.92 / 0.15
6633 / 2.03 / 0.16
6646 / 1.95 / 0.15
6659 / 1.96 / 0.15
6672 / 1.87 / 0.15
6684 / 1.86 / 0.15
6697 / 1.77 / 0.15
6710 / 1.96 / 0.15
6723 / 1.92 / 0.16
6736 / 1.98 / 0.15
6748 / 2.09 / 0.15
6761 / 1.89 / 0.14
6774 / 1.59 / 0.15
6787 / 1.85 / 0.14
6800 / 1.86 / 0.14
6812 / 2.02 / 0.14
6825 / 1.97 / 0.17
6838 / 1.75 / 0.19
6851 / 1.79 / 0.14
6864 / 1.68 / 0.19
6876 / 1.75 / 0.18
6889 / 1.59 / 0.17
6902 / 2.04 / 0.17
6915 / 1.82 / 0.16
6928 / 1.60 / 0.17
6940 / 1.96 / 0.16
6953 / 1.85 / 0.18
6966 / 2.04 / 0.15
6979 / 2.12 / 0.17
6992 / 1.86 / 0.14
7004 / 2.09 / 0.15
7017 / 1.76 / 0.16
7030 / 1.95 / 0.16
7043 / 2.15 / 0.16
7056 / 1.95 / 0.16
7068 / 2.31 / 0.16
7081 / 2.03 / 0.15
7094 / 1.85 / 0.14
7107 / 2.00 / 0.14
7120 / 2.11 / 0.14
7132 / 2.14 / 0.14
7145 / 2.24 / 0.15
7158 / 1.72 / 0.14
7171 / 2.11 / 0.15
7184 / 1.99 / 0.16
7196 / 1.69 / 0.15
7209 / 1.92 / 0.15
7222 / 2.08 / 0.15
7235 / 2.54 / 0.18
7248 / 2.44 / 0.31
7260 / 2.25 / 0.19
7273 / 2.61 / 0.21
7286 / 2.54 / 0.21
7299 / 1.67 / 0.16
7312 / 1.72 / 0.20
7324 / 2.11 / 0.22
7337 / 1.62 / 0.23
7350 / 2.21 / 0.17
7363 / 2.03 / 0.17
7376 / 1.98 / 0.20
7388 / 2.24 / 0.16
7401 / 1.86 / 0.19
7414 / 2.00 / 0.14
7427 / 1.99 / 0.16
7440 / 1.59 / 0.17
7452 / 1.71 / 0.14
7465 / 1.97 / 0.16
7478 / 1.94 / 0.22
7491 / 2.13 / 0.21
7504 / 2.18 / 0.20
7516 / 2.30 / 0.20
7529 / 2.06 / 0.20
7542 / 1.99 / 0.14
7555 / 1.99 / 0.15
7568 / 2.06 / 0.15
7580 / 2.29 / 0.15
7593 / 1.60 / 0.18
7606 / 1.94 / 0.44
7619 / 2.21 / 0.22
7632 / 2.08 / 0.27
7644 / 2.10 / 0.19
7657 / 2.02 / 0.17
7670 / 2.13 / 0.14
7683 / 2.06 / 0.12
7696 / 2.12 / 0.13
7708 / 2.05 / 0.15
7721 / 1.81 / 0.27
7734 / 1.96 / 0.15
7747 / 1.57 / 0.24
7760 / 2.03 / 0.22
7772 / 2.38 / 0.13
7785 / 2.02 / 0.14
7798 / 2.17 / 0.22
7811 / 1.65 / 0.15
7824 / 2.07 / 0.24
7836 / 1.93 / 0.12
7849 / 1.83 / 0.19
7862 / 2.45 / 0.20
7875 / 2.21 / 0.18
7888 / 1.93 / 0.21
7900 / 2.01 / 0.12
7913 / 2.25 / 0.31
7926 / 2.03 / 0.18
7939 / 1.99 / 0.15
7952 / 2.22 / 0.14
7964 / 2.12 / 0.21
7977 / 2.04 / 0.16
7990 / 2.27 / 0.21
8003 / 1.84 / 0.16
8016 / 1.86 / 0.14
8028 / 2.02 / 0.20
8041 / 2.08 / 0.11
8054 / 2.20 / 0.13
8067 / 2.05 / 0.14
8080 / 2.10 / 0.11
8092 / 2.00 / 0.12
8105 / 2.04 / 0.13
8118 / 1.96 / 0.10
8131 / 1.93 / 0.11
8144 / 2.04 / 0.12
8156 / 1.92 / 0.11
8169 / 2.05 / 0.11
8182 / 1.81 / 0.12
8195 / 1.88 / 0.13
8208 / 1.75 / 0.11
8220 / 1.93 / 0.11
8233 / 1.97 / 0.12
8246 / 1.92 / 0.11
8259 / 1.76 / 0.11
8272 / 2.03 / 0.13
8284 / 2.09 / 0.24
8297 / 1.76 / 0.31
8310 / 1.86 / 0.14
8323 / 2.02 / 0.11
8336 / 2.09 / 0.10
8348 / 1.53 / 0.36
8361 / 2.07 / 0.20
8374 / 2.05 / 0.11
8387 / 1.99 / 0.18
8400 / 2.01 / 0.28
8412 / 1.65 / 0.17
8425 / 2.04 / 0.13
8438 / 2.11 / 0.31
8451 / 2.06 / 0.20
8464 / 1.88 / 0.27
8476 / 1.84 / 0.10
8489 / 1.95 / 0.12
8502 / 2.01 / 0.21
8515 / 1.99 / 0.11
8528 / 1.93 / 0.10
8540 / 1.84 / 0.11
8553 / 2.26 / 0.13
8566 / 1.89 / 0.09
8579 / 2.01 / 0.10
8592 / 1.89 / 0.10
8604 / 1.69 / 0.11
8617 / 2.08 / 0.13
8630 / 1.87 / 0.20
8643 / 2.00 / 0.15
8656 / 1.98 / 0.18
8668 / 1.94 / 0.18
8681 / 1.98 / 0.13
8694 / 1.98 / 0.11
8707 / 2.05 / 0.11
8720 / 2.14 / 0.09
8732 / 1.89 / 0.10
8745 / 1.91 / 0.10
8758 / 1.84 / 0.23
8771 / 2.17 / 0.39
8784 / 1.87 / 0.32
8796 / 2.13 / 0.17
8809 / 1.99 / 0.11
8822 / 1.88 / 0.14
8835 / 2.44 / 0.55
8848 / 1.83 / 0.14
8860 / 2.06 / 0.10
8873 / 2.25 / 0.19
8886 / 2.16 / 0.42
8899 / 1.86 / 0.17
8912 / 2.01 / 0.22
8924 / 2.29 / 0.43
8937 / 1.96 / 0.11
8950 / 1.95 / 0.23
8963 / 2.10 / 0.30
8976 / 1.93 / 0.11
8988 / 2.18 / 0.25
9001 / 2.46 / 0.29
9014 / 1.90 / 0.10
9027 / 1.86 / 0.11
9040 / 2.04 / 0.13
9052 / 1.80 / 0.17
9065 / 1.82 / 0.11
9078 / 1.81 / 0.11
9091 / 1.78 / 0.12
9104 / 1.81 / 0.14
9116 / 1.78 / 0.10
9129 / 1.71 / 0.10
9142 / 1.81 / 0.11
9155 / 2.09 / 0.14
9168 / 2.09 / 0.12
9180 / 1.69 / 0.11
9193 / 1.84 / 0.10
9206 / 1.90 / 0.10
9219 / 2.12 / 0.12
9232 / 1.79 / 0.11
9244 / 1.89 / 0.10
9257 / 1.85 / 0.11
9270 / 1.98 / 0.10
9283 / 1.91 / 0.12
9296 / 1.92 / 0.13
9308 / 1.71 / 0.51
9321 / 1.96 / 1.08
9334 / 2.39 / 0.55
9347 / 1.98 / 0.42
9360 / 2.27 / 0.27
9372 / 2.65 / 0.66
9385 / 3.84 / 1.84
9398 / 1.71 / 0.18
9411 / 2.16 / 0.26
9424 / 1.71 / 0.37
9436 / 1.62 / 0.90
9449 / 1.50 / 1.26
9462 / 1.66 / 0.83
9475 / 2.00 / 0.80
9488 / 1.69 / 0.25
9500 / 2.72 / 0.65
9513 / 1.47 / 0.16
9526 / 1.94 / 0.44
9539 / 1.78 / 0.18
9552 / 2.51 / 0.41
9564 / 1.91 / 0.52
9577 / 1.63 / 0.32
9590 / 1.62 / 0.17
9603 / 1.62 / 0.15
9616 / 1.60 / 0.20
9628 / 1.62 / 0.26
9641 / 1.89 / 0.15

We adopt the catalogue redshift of 0.331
